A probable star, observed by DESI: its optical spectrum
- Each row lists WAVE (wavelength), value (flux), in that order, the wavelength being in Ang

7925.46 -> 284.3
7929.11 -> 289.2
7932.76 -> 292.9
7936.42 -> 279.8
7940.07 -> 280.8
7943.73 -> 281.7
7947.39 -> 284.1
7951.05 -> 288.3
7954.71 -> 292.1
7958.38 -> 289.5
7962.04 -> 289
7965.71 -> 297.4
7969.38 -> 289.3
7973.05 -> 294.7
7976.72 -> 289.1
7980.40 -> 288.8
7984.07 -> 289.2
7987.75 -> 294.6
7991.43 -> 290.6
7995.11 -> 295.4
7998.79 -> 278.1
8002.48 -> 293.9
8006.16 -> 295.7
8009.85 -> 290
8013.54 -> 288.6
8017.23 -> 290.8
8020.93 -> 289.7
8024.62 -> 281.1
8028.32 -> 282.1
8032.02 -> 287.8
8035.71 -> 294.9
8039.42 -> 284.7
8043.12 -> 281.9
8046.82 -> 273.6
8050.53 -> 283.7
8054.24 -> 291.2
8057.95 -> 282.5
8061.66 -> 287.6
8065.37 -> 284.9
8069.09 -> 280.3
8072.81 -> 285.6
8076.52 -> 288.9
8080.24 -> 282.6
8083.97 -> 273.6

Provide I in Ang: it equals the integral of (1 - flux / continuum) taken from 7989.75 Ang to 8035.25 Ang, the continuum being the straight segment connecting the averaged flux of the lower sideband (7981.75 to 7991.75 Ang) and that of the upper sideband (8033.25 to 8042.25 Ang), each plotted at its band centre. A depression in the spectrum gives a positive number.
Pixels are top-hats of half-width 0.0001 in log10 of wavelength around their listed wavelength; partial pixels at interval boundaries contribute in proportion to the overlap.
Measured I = 0.2 Ang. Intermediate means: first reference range 292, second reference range 289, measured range 289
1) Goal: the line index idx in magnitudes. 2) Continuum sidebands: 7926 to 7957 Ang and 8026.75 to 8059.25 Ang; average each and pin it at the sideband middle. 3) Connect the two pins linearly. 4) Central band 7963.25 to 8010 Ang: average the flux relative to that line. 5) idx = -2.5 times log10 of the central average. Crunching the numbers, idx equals -0.02 mag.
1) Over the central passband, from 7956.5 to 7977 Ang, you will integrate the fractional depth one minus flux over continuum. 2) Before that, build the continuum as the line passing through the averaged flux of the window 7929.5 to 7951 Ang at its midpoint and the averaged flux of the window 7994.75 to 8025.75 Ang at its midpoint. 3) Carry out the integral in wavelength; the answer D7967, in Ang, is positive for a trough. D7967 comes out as -0.4 Ang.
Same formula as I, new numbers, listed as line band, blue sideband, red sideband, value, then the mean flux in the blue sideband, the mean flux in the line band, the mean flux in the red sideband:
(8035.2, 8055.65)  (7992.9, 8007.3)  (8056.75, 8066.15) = 0.18 Ang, 291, 284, 285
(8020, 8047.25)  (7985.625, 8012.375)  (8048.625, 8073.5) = 0.27 Ang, 291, 285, 285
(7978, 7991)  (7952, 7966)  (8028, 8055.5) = -0.07 Ang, 291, 291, 285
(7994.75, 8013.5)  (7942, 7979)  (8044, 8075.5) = -0.20 Ang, 290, 290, 284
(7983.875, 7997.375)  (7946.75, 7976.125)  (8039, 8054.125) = -0.22 Ang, 291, 292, 282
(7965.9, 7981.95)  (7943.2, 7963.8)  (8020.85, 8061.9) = -0.23 Ang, 288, 291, 285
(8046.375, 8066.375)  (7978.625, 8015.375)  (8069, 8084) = 0.04 Ang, 291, 285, 283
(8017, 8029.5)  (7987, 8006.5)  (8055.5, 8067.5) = 0.13 Ang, 291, 285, 285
